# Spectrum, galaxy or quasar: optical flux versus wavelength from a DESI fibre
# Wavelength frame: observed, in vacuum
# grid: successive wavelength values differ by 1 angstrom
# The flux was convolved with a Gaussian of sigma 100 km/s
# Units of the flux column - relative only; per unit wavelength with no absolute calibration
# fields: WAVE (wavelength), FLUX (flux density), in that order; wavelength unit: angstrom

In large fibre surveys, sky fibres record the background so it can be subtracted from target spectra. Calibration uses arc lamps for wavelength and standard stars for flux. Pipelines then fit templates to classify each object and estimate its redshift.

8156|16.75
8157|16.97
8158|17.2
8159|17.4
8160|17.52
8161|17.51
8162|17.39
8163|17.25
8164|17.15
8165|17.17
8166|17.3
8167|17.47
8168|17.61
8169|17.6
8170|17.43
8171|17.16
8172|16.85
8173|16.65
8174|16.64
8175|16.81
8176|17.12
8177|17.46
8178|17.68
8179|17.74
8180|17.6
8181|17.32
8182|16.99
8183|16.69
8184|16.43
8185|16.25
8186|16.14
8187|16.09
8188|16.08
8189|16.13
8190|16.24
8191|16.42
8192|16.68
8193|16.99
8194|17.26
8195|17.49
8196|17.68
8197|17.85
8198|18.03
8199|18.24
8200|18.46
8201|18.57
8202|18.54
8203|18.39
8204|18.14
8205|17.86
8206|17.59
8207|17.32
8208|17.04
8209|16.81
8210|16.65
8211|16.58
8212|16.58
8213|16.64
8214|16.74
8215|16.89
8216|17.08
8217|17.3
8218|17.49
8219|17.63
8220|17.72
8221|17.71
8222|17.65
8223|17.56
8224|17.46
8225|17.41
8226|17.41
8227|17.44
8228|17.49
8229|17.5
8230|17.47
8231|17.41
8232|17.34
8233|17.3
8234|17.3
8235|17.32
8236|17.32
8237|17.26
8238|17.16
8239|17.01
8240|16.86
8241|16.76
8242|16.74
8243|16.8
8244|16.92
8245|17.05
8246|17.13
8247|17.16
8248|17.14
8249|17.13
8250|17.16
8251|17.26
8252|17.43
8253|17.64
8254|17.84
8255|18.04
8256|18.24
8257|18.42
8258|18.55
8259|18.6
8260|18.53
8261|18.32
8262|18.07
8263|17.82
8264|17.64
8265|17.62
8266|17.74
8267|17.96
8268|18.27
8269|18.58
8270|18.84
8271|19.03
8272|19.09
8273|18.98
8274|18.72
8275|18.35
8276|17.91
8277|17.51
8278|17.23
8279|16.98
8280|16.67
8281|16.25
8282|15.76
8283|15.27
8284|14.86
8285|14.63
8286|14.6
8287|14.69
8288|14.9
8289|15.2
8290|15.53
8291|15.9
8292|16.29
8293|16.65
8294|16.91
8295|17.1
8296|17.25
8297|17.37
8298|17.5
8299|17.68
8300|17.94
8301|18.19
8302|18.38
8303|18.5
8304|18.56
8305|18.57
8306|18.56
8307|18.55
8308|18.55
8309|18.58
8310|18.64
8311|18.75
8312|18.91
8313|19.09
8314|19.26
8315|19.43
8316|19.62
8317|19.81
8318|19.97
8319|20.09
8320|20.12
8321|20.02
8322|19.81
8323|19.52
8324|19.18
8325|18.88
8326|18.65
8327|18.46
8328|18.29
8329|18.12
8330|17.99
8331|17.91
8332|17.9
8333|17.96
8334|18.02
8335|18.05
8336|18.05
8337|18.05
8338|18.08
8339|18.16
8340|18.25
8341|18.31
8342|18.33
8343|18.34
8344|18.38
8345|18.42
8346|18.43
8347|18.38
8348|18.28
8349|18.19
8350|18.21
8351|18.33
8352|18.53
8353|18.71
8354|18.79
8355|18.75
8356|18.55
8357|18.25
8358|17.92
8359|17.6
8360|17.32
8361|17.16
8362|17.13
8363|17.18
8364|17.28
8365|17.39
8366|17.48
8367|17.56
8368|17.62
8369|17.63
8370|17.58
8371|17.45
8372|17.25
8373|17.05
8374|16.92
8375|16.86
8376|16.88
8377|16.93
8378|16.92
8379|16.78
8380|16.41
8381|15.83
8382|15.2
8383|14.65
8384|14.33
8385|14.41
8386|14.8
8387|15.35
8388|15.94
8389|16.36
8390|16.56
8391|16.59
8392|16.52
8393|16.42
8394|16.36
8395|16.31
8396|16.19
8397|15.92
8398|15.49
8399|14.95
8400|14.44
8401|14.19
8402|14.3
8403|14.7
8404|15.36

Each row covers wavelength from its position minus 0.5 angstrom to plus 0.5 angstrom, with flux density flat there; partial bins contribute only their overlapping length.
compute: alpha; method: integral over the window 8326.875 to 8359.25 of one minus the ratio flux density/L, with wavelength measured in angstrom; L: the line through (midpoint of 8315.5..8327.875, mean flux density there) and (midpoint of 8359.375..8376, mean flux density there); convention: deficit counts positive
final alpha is 0.4 angstrom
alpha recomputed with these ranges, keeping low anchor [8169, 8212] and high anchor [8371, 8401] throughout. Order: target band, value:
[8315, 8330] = -2.6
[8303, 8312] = -1.2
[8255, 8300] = -1.5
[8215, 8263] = -1.6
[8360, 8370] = -0.8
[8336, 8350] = -1.7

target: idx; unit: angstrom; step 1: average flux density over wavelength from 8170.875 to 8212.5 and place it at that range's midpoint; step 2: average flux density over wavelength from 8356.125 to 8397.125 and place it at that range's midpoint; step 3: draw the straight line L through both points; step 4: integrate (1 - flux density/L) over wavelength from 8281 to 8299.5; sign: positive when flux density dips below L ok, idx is 0.97 angstrom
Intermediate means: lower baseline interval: 17.2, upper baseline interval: 16.7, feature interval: 16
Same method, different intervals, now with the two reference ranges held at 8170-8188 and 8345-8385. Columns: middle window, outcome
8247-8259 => -0.5 angstrom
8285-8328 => -2.1 angstrom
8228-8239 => -0.2 angstrom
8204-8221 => -0.2 angstrom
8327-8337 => -0.5 angstrom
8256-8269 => -0.8 angstrom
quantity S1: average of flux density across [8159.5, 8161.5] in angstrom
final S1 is 17.5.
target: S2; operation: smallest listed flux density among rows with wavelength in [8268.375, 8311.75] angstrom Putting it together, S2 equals 14.6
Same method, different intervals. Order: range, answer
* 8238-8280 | 16.67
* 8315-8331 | 17.91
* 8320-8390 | 14.33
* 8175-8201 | 16.08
